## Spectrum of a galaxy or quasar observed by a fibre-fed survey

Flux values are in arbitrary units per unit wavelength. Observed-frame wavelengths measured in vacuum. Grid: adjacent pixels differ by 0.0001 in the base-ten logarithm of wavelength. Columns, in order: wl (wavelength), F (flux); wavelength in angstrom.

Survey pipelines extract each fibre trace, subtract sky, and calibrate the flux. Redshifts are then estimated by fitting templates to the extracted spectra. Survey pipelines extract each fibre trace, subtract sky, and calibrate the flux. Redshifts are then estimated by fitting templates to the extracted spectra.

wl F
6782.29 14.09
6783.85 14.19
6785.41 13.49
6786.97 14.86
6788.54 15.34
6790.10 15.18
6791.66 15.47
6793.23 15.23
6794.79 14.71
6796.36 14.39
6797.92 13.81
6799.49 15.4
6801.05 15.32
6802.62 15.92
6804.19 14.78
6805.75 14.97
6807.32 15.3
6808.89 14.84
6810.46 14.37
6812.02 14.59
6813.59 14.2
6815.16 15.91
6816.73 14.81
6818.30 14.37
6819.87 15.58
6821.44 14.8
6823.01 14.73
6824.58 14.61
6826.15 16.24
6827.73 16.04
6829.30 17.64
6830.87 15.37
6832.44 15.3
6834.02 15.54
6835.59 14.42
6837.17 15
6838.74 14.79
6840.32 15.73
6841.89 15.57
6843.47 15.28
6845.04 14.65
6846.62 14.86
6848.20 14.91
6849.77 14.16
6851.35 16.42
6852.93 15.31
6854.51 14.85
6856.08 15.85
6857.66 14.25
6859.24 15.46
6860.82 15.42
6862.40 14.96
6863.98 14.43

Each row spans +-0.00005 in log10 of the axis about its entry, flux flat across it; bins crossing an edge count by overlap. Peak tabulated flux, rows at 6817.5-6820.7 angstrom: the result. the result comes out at 15.58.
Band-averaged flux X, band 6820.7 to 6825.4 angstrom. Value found 14.7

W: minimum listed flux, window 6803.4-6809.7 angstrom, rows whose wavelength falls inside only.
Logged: 14.78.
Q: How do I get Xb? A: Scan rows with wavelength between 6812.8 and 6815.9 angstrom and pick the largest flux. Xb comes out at 15.91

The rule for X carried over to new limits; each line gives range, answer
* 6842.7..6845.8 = 15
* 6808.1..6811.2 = 14.6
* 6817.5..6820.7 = 15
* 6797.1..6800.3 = 14.6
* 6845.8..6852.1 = 15.1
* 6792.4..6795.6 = 14.9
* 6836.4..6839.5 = 14.9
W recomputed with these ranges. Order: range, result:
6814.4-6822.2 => 14.37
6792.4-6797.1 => 14.39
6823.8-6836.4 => 14.42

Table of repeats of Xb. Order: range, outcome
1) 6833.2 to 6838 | 15.54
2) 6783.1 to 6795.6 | 15.47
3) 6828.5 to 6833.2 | 17.64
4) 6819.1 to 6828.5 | 16.24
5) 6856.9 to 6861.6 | 15.46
